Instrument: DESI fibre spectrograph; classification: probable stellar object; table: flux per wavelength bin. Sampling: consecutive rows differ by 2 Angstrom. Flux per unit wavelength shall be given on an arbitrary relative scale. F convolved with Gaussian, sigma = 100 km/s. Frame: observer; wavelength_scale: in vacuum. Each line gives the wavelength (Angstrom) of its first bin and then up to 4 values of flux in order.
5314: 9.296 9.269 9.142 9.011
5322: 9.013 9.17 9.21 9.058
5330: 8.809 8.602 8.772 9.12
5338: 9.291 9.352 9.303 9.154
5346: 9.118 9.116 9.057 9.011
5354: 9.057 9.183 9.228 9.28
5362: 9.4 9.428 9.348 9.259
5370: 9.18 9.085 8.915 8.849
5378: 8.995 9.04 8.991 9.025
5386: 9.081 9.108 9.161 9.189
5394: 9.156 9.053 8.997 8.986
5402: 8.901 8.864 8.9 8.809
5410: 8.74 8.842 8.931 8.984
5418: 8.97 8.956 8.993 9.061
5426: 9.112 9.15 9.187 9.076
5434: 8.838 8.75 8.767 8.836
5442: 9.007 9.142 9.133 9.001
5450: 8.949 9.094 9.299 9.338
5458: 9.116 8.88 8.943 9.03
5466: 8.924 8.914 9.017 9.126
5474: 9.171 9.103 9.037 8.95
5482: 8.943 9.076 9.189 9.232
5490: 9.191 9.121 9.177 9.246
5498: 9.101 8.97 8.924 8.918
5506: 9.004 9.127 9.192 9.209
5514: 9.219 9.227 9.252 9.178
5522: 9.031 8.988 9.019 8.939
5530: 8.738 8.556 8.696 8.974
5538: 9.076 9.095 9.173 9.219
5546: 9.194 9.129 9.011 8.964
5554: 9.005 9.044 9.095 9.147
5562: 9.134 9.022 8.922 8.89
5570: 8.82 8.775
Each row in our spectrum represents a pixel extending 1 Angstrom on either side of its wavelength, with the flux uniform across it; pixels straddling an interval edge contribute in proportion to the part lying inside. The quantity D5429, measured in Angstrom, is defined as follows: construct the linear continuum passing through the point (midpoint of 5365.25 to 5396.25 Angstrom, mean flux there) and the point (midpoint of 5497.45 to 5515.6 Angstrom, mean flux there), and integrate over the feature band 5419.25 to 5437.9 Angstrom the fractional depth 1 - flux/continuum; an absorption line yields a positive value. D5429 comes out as 0.2 Angstrom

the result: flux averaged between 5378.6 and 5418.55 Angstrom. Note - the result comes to 8.99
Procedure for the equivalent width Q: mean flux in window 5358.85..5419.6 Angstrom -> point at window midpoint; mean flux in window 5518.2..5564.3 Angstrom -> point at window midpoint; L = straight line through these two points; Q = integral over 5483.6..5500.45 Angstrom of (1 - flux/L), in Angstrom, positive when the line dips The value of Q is -0.2 Angstrom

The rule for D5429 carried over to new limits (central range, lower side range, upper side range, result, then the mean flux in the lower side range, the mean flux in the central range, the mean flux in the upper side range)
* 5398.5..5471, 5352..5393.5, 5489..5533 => 0.94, 9.14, 8.98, 9.06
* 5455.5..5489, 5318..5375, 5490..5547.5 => 0.09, 9.13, 9.05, 9.06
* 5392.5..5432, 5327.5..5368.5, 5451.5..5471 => 0.47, 9.14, 8.98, 9.05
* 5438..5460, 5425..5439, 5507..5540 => -0.19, 8.98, 9.07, 9.03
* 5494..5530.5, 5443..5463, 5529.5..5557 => -0.21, 9.09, 9.08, 9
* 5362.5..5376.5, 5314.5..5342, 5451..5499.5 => -0.14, 9.08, 9.17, 9.09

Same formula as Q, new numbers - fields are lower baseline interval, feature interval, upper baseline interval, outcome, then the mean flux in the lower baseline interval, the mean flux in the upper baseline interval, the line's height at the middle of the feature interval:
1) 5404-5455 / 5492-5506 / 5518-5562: -0.08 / 8.98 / 9.02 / 9.01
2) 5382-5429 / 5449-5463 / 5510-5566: -0.11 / 9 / 9.05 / 9.02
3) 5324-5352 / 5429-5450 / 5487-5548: 0.23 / 9.08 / 9.07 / 9.07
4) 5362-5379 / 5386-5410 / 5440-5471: 0.30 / 9.15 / 9.05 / 9.11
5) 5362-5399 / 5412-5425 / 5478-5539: 0.17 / 9.11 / 9.05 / 9.09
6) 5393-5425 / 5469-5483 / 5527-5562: -0.11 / 8.95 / 9.01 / 8.98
